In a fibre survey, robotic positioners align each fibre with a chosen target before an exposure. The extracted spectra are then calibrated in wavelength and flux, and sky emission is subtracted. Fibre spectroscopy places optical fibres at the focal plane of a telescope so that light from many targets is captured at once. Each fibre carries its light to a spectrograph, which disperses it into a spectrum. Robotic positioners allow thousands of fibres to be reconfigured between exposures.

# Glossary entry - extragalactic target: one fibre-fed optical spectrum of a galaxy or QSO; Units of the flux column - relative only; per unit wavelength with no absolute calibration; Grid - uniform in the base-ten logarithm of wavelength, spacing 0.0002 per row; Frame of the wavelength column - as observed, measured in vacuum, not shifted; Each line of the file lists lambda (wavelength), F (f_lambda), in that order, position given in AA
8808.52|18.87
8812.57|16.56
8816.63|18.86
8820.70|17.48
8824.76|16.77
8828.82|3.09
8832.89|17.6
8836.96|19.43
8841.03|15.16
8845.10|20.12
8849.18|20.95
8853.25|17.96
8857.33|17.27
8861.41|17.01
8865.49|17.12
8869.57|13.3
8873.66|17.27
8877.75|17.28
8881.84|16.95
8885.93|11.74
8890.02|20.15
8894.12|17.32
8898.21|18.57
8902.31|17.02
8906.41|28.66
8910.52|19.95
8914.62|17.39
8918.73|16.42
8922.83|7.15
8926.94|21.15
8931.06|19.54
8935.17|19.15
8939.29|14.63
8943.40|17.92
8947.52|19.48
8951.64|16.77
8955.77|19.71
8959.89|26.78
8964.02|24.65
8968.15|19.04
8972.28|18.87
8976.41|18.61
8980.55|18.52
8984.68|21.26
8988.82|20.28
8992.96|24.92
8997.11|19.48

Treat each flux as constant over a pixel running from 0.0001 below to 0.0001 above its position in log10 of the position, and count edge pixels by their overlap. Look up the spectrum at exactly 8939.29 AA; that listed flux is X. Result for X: 14.63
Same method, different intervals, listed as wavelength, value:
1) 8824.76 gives 16.77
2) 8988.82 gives 20.28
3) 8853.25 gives 17.96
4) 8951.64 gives 16.77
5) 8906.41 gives 28.66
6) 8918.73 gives 16.42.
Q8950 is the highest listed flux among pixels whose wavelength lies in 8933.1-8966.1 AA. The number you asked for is 26.78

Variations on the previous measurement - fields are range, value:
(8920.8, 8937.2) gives 21.15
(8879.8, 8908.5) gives 28.66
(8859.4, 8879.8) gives 17.28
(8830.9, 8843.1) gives 19.43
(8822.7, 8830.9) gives 16.77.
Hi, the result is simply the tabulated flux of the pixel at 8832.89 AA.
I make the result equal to 17.6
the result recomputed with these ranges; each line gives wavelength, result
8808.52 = 18.87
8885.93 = 11.74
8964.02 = 24.65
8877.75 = 17.28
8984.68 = 21.26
